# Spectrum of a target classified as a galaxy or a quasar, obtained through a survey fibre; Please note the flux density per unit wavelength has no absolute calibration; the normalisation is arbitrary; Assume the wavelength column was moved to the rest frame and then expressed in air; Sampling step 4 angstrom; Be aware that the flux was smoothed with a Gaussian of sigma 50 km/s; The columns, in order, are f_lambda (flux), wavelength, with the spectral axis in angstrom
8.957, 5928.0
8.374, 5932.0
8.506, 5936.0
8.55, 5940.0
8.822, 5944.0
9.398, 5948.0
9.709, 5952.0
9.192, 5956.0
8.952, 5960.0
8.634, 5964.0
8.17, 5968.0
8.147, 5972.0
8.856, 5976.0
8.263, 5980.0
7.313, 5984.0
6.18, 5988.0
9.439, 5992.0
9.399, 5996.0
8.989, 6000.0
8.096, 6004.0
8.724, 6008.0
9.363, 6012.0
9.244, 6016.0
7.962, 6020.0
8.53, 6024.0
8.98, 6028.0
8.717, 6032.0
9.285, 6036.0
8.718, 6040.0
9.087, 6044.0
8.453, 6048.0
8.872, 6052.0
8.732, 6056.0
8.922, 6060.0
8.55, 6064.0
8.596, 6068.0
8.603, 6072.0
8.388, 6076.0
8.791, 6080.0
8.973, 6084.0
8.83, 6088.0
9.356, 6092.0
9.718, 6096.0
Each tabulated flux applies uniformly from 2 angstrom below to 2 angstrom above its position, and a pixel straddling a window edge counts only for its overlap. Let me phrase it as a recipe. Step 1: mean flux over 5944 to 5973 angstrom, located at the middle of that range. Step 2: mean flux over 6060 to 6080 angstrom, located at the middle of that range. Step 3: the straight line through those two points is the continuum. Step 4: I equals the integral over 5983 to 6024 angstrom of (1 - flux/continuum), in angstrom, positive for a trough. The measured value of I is 1.3 angstrom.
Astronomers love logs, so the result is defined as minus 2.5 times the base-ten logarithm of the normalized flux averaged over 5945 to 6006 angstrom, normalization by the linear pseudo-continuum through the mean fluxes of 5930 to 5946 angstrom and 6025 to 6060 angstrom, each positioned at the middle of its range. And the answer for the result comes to 0.010 mag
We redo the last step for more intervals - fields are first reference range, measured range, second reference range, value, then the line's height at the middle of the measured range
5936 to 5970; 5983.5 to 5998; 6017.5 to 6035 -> 0.08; 8.75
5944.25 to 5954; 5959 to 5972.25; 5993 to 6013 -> 0.10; 9.27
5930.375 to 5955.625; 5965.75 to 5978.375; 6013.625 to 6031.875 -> 0.06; 8.84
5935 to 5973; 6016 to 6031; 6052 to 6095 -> 0.03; 8.81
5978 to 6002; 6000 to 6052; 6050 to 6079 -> -0.04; 8.46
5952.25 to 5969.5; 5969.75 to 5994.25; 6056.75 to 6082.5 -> 0.10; 8.81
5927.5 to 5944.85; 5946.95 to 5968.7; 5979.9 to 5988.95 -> -0.14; 7.96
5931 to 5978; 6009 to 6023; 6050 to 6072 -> -0.01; 8.75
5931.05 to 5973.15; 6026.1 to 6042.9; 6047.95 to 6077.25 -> -0.03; 8.69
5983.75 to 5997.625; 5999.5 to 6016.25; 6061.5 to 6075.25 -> -0.08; 8.24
